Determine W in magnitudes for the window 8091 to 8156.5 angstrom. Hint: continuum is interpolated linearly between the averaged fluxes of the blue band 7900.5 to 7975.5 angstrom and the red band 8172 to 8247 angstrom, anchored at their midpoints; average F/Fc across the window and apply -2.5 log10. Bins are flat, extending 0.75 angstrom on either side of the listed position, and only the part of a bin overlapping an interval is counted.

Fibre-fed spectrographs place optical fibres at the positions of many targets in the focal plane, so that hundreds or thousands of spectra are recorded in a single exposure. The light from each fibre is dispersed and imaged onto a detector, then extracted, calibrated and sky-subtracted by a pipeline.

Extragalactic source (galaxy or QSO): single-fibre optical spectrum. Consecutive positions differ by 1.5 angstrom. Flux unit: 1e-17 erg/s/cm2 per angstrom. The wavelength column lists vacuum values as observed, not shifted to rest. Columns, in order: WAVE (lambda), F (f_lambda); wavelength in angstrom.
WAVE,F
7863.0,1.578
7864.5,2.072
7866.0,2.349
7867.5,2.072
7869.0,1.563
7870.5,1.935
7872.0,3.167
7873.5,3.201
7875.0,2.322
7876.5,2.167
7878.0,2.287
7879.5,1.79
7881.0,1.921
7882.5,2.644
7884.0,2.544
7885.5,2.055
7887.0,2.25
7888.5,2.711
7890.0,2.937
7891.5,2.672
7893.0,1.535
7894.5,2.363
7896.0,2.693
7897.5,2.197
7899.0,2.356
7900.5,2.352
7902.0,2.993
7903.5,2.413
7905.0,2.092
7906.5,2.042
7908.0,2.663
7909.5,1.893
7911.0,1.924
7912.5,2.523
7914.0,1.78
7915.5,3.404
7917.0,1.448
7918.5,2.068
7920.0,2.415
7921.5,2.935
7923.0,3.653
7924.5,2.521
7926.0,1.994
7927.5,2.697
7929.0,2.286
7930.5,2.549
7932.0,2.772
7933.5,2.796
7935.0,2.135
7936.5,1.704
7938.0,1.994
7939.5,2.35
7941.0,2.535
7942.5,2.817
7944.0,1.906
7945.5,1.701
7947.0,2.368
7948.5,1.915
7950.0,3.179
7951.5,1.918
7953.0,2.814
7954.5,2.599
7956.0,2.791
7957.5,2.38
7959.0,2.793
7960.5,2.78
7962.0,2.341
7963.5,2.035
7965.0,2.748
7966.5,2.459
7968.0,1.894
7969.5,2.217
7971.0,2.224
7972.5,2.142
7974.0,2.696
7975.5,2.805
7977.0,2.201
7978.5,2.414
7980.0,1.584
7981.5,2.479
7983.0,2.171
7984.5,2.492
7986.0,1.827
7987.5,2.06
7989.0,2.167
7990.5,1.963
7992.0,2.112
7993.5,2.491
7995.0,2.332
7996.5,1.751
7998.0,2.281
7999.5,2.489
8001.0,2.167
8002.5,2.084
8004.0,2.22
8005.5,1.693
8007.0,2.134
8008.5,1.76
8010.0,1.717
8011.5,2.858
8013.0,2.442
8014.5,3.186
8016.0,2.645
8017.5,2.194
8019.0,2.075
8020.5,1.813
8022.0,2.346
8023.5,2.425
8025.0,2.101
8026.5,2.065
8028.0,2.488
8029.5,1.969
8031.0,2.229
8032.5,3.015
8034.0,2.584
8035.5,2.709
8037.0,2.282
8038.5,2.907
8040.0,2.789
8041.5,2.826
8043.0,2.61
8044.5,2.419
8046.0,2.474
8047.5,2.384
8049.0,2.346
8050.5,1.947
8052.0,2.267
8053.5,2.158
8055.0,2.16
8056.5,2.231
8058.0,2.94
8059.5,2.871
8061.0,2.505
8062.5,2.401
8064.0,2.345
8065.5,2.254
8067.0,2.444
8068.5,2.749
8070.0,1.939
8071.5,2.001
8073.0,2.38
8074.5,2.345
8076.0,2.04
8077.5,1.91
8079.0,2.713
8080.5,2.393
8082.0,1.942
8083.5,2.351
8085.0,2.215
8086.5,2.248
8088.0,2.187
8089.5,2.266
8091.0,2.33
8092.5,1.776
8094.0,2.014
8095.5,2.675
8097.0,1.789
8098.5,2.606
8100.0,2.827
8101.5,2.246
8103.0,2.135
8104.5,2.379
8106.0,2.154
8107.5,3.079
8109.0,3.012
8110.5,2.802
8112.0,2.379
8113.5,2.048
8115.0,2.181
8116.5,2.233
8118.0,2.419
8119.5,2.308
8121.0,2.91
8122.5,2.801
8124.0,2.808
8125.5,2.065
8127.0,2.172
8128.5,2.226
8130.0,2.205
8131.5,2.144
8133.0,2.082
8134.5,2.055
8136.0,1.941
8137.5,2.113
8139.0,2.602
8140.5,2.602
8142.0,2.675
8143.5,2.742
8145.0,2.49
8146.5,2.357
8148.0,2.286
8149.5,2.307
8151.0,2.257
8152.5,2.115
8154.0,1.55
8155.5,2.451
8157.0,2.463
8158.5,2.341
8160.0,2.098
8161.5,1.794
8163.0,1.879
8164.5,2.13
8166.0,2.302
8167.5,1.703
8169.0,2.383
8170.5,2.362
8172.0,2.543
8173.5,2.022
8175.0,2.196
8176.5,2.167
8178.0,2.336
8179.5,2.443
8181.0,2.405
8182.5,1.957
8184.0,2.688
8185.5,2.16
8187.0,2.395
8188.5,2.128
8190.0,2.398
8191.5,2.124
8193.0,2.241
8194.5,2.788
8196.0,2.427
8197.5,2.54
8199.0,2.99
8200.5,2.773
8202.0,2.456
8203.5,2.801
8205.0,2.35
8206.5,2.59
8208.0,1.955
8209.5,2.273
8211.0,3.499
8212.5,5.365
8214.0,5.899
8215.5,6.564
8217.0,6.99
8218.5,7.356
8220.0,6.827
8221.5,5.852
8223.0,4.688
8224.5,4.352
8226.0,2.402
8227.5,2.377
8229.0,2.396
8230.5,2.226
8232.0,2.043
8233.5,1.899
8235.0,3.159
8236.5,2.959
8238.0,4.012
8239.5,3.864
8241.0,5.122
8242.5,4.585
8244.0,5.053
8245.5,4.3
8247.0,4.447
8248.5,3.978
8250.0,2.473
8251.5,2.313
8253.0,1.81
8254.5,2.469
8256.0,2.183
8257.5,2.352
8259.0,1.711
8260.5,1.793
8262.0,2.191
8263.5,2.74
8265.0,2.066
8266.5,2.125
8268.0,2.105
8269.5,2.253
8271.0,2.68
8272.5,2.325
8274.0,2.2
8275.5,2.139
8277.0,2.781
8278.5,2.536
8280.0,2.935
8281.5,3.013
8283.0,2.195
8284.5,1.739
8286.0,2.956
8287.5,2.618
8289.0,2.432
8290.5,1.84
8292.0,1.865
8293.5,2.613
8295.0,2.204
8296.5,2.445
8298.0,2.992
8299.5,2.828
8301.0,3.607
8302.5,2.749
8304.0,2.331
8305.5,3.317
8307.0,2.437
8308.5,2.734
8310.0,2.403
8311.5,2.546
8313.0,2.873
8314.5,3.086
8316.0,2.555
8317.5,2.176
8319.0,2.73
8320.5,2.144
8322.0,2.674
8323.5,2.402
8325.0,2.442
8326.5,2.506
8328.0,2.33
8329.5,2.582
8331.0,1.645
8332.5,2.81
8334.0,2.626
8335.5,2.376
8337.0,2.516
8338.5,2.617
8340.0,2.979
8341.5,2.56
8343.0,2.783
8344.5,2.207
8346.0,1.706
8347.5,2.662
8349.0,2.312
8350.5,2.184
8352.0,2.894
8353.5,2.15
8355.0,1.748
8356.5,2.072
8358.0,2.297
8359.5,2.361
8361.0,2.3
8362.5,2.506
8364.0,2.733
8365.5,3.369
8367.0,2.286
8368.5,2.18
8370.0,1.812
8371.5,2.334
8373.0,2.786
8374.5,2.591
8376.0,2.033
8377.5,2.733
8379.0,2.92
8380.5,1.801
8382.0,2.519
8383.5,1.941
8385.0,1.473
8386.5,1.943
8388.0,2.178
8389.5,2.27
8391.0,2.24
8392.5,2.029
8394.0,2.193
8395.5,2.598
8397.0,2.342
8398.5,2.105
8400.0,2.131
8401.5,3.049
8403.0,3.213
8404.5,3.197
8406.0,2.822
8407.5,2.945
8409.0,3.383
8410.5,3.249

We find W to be 0.28 mag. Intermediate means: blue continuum 2.4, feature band 2.35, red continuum 3.34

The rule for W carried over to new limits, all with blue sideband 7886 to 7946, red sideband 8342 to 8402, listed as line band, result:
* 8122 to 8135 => 0.03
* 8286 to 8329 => -0.11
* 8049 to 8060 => 0.00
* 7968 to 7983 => 0.04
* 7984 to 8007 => 0.11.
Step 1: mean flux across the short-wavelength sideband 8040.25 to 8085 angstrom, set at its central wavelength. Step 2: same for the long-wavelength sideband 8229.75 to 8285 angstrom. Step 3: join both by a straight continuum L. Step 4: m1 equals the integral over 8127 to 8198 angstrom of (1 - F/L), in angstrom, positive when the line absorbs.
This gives 8.53 angstrom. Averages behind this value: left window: 2.36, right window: 2.78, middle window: 2.27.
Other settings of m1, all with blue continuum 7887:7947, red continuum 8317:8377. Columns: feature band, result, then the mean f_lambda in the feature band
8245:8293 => -1.4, 2.48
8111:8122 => 0.1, 2.37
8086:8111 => 0.1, 2.38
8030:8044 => -1.5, 2.64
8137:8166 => 1.4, 2.28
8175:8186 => 0.4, 2.3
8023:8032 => 0.6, 2.23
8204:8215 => -4.9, 3.48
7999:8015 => 1.0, 2.23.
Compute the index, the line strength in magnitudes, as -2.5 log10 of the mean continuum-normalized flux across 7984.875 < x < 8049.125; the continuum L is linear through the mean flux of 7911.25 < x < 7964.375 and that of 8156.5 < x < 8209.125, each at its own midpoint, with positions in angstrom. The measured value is 0.04 mag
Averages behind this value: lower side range 2.42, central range 2.31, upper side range 2.32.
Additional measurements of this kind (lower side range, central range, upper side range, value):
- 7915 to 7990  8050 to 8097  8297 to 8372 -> 0.06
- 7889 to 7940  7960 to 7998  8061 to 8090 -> 0.04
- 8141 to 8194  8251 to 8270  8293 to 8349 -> 0.14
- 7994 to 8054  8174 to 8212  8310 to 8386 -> -0.04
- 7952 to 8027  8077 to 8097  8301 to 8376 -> 0.06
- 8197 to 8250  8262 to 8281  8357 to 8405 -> 0.37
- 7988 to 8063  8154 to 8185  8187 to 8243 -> 0.41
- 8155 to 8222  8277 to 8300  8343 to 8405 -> 0.07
